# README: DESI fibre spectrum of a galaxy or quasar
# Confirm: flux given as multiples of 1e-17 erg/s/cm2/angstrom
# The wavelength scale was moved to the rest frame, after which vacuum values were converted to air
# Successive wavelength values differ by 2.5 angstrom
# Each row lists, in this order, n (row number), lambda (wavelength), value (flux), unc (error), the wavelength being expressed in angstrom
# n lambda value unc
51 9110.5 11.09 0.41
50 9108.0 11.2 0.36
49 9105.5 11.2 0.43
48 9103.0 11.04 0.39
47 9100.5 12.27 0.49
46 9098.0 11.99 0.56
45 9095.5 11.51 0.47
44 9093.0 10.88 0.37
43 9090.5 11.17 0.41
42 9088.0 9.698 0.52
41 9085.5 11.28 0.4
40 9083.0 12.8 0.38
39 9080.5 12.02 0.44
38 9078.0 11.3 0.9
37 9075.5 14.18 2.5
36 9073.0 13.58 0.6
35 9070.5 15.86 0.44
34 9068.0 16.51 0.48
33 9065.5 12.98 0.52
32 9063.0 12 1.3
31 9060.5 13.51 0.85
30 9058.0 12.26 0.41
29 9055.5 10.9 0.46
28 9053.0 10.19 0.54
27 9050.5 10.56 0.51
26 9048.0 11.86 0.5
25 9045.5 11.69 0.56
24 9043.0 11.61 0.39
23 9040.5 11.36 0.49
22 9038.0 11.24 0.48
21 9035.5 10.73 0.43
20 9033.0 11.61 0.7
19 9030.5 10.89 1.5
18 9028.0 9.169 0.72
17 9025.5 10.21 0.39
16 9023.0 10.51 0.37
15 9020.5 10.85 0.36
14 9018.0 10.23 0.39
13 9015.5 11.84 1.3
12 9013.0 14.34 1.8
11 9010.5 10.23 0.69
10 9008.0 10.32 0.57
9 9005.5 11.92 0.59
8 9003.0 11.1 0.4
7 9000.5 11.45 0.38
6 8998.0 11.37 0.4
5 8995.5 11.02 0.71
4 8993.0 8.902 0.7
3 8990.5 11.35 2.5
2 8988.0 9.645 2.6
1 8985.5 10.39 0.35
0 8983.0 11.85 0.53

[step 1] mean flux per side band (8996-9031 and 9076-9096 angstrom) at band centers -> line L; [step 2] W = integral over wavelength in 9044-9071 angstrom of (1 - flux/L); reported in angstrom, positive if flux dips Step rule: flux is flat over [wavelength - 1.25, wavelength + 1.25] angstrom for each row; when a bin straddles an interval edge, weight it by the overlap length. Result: -2.9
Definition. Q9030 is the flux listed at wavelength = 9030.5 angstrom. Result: 10.89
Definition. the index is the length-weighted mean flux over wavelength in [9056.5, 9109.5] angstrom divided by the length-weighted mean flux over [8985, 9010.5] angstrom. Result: 1.15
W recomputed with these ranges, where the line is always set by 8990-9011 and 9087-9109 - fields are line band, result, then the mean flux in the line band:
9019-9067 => -1.17 angstrom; 11.3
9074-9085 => -1.33 angstrom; 12.5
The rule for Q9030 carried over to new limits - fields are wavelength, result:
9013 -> 14.34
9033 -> 11.61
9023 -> 10.51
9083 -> 12.8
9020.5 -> 10.85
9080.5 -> 12.02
